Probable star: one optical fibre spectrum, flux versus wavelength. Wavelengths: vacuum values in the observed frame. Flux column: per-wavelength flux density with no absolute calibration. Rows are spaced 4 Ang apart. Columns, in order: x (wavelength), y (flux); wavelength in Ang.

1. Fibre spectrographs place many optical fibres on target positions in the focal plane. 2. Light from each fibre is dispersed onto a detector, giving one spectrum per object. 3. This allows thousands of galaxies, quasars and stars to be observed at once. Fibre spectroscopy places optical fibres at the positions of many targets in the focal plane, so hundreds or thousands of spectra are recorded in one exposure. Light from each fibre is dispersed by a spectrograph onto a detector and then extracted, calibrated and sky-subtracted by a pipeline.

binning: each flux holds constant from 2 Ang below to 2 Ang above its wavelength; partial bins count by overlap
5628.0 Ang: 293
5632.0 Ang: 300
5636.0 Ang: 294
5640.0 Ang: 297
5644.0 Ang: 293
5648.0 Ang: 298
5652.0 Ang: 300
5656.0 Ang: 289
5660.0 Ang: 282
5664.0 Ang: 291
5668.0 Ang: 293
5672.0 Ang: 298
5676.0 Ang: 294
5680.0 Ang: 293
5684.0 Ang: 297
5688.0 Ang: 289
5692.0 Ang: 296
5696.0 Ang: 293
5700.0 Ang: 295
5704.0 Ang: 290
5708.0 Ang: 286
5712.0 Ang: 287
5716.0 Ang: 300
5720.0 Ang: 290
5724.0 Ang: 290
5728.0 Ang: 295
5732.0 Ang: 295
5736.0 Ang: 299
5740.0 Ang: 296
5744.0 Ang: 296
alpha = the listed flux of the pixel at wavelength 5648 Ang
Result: 298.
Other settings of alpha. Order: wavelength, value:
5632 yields 300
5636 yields 294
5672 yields 298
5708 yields 286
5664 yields 291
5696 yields 293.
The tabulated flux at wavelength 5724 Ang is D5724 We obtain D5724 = 290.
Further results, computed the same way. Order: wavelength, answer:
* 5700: 295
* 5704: 290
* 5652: 300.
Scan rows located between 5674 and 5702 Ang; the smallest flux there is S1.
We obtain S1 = 289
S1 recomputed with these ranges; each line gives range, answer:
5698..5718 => 286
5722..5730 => 290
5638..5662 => 282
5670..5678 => 294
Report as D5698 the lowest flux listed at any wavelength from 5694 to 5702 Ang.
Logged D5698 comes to 293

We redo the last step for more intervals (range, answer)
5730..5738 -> 295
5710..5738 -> 287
